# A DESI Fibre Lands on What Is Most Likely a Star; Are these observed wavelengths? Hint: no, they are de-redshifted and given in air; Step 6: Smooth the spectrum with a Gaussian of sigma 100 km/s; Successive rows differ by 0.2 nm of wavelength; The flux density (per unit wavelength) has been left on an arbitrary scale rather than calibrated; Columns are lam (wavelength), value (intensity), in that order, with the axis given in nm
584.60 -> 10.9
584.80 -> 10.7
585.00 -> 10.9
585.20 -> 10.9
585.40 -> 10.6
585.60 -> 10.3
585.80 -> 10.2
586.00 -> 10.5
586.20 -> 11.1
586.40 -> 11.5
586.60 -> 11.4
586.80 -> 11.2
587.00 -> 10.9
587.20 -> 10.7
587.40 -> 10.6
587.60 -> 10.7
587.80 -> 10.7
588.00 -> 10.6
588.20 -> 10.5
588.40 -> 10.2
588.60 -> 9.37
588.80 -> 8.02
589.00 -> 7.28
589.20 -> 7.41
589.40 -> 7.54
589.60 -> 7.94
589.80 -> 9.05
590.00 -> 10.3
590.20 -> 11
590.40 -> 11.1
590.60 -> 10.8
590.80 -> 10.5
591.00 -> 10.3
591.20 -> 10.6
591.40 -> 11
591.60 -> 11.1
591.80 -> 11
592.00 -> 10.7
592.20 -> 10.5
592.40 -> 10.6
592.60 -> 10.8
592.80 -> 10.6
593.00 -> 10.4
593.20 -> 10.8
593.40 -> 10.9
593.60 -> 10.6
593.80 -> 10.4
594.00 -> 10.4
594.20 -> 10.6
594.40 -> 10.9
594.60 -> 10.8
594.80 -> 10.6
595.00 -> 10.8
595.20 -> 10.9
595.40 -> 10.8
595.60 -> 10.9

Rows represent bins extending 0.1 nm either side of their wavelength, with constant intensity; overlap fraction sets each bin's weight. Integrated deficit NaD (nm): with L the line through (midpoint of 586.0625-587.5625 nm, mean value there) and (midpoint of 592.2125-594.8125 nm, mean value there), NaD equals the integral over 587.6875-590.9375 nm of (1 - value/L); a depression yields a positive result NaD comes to 0.40 nm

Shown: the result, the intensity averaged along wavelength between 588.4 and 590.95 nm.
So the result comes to 9.25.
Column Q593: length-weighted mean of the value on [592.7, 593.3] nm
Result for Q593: 10.6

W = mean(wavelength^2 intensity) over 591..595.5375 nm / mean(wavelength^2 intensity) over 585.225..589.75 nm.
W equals 1.10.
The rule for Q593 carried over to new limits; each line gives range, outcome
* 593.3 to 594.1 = 10.6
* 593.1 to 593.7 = 10.8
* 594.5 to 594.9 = 10.7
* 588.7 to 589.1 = 7.65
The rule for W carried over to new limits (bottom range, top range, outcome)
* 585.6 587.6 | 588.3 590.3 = 0.82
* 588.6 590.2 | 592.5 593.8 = 1.28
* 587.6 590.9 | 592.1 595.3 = 1.13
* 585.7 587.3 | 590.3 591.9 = 1.00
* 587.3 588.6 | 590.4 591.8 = 1.04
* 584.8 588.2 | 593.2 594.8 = 1.01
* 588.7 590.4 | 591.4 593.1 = 1.24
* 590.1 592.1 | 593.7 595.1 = 1.00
